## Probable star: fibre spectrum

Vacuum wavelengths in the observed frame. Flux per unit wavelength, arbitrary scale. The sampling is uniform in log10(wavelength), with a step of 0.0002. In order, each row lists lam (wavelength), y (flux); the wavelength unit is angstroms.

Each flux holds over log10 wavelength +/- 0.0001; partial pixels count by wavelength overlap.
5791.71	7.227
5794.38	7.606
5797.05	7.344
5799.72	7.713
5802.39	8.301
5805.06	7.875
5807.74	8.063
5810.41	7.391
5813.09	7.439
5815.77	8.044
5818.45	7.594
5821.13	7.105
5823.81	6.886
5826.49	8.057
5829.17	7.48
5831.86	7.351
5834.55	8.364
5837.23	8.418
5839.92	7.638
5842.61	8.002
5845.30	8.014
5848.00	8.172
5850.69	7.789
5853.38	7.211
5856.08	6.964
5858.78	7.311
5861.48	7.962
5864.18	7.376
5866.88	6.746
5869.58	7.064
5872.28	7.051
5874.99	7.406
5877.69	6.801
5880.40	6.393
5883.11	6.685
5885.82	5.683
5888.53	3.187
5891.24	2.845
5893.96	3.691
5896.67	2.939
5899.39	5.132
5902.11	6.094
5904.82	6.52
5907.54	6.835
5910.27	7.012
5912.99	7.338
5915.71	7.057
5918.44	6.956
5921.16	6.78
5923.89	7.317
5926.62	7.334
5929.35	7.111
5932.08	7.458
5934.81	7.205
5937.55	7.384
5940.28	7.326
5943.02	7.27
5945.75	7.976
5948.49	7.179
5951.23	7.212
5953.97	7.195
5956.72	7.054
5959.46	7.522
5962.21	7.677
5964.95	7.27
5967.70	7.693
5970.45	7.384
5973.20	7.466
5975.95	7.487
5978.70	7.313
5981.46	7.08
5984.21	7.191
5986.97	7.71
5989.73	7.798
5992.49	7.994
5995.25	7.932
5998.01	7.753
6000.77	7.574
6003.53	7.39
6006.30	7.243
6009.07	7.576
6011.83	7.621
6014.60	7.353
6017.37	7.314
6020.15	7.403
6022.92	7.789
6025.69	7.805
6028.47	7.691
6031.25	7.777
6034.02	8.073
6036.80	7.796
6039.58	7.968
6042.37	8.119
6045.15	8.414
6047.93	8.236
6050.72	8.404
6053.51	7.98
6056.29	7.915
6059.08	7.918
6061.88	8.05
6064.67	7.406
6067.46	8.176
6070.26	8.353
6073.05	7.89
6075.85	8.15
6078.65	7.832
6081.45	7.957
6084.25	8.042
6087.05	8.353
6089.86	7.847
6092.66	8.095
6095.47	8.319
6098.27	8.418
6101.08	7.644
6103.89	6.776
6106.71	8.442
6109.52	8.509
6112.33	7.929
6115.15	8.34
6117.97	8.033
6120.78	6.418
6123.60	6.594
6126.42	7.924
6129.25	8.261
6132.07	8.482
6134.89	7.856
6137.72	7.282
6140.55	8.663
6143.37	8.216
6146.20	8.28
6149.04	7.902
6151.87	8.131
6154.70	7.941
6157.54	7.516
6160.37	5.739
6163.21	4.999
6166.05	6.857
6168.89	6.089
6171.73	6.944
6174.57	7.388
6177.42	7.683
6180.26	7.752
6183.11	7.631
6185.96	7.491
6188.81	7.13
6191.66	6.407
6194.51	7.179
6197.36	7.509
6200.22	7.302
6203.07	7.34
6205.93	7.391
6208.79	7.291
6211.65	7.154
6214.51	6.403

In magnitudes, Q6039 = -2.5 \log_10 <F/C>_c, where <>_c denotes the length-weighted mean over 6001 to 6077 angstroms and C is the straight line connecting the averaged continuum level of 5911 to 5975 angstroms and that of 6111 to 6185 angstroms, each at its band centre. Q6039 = -0.063 mag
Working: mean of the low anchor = 7.31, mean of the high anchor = 7.49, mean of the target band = 7.84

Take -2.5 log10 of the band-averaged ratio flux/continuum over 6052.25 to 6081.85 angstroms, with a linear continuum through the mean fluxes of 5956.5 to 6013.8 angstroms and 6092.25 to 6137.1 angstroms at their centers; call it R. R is -0.03 mag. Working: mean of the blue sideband 7.52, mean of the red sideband 7.86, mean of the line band 7.97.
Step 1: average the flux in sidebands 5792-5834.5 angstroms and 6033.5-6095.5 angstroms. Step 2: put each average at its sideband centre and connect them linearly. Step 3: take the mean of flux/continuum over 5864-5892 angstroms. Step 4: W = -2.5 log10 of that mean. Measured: 0.25 mag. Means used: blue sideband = 7.63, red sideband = 8.05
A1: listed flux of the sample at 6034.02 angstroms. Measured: 8.073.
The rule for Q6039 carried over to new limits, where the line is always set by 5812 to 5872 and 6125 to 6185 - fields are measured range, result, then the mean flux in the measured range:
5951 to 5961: 0.04 mag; 7.25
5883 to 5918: 0.35 mag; 5.46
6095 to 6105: -0.04 mag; 7.77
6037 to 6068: -0.07 mag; 8.04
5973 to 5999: 0.00 mag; 7.57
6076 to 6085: -0.06 mag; 7.97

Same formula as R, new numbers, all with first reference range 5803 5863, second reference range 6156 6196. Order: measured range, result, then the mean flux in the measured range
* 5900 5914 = 0.133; 6.66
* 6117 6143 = -0.106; 7.74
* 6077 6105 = -0.120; 7.94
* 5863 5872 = 0.082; 7.06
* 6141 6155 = -0.168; 8.15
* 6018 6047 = -0.091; 7.87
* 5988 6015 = -0.047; 7.64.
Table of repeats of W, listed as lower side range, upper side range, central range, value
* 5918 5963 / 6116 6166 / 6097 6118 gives -0.07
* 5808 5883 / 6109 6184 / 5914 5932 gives 0.05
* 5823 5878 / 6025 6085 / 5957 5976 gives 0.05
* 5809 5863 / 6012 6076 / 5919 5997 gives 0.06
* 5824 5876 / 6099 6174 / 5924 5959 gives 0.04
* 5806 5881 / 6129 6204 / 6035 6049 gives -0.09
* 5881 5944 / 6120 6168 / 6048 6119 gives -0.13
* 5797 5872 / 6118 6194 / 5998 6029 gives -0.01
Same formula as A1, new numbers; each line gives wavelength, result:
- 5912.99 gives 7.338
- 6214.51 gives 6.403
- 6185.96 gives 7.491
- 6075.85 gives 8.15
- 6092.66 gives 8.095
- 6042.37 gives 8.119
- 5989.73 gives 7.798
